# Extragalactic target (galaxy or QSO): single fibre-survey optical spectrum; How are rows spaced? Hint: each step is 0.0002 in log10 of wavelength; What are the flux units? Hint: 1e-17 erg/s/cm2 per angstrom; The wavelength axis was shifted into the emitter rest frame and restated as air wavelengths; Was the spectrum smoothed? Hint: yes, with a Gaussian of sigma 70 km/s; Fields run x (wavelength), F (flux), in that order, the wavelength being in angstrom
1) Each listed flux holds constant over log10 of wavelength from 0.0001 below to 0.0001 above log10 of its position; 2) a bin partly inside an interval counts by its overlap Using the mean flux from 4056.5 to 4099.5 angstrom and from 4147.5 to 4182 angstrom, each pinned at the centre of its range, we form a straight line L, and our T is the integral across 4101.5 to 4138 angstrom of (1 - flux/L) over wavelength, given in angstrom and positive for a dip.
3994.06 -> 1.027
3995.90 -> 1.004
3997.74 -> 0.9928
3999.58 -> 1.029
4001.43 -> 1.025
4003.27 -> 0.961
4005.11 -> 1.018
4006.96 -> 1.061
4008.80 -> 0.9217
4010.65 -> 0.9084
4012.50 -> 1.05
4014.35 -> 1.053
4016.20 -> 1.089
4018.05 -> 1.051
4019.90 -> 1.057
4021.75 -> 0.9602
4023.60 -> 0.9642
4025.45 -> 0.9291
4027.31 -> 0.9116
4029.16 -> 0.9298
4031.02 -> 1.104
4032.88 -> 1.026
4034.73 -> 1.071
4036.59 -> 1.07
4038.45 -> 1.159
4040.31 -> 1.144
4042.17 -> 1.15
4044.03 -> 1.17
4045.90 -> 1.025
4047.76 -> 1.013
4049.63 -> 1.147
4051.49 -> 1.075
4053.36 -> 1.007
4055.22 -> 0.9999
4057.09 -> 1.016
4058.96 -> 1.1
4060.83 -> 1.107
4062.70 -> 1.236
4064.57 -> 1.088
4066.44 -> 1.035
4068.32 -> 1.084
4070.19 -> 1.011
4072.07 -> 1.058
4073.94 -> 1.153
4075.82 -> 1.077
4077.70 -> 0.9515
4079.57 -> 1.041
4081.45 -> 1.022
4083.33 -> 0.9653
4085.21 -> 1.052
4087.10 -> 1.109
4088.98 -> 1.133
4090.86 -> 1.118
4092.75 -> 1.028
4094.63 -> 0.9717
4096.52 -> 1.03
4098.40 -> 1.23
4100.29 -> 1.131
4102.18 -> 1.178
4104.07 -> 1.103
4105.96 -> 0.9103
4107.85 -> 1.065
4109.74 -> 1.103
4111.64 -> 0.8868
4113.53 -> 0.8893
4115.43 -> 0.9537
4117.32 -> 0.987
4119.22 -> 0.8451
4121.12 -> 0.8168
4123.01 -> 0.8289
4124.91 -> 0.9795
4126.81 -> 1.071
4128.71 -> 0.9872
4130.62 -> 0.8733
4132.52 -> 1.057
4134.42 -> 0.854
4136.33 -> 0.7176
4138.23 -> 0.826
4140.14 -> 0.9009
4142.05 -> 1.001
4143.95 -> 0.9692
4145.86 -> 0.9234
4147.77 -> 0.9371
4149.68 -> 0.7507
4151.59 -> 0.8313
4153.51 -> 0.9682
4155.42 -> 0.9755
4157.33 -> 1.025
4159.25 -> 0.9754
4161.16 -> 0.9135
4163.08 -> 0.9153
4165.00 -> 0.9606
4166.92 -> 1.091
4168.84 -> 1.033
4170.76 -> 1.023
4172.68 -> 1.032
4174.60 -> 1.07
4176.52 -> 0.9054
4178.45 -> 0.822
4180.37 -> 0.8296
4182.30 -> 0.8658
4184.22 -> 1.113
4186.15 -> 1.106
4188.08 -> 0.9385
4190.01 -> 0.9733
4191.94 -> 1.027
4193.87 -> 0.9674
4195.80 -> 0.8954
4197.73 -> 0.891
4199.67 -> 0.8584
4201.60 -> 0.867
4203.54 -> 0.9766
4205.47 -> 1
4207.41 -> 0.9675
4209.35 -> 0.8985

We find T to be 2.3 angstrom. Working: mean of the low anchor 1.07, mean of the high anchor 0.946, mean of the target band 0.949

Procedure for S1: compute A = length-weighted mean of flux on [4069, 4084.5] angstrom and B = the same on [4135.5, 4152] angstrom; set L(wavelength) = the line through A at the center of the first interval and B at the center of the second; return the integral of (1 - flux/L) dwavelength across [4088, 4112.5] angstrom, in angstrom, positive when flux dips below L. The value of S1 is -2.2 angstrom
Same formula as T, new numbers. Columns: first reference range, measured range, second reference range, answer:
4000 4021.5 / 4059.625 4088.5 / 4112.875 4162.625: -3.0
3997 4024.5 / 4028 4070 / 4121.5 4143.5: -4.2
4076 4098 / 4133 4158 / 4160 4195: 2.5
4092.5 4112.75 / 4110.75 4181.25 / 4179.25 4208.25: 5.3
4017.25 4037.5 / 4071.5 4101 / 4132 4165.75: -3.2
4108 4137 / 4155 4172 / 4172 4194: -0.6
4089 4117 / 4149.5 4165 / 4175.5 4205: 0.7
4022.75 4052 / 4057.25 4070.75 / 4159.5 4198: -0.7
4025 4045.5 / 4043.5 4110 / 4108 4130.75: -4.5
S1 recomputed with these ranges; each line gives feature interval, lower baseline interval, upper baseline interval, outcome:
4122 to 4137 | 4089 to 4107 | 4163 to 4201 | 1.6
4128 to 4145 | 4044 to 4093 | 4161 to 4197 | 1.7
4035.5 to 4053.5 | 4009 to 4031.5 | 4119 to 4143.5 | -2.3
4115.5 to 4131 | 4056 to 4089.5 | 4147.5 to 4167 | 0.9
